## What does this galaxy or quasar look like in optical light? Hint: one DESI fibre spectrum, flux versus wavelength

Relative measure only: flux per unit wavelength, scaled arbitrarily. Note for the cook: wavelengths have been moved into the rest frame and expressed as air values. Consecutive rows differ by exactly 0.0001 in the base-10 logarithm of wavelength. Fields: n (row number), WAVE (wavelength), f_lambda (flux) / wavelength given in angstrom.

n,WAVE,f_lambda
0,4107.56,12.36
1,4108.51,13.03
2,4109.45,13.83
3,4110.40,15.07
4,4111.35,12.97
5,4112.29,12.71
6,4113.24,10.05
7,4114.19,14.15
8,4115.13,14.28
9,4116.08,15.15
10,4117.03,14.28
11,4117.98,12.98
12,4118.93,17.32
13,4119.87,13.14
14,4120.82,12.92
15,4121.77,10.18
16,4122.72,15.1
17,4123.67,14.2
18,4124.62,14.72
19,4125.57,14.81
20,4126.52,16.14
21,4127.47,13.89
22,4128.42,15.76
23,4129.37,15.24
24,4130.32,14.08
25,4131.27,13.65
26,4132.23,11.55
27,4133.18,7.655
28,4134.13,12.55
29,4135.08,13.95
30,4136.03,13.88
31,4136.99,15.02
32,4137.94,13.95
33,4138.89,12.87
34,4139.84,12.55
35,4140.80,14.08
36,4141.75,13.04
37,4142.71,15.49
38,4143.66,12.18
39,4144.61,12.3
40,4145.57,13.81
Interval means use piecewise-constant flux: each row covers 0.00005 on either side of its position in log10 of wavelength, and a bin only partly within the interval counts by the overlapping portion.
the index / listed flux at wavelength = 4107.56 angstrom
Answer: 12.36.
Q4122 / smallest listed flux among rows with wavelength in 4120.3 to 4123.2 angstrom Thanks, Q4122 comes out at 10.18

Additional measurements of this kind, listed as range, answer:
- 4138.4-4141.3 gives 12.55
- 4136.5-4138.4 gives 13.95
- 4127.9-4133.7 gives 7.655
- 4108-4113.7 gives 10.05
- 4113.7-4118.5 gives 12.98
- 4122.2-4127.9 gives 13.89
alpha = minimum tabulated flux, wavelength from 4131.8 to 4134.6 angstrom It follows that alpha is 7.655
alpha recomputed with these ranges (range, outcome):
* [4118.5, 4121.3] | 12.92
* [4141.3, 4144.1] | 12.18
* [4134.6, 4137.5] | 13.88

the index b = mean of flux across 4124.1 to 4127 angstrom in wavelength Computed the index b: 15.2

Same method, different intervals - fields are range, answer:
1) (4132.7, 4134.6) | 10.1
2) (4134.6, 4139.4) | 13.9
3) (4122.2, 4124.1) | 14.5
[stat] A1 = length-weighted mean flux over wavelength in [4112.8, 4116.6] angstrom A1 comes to 13.4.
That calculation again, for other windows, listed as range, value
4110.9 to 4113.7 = 11.9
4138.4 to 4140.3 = 12.8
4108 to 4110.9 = 13.9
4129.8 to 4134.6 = 11.9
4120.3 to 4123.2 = 12.7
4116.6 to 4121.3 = 14.1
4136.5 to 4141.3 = 13.7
